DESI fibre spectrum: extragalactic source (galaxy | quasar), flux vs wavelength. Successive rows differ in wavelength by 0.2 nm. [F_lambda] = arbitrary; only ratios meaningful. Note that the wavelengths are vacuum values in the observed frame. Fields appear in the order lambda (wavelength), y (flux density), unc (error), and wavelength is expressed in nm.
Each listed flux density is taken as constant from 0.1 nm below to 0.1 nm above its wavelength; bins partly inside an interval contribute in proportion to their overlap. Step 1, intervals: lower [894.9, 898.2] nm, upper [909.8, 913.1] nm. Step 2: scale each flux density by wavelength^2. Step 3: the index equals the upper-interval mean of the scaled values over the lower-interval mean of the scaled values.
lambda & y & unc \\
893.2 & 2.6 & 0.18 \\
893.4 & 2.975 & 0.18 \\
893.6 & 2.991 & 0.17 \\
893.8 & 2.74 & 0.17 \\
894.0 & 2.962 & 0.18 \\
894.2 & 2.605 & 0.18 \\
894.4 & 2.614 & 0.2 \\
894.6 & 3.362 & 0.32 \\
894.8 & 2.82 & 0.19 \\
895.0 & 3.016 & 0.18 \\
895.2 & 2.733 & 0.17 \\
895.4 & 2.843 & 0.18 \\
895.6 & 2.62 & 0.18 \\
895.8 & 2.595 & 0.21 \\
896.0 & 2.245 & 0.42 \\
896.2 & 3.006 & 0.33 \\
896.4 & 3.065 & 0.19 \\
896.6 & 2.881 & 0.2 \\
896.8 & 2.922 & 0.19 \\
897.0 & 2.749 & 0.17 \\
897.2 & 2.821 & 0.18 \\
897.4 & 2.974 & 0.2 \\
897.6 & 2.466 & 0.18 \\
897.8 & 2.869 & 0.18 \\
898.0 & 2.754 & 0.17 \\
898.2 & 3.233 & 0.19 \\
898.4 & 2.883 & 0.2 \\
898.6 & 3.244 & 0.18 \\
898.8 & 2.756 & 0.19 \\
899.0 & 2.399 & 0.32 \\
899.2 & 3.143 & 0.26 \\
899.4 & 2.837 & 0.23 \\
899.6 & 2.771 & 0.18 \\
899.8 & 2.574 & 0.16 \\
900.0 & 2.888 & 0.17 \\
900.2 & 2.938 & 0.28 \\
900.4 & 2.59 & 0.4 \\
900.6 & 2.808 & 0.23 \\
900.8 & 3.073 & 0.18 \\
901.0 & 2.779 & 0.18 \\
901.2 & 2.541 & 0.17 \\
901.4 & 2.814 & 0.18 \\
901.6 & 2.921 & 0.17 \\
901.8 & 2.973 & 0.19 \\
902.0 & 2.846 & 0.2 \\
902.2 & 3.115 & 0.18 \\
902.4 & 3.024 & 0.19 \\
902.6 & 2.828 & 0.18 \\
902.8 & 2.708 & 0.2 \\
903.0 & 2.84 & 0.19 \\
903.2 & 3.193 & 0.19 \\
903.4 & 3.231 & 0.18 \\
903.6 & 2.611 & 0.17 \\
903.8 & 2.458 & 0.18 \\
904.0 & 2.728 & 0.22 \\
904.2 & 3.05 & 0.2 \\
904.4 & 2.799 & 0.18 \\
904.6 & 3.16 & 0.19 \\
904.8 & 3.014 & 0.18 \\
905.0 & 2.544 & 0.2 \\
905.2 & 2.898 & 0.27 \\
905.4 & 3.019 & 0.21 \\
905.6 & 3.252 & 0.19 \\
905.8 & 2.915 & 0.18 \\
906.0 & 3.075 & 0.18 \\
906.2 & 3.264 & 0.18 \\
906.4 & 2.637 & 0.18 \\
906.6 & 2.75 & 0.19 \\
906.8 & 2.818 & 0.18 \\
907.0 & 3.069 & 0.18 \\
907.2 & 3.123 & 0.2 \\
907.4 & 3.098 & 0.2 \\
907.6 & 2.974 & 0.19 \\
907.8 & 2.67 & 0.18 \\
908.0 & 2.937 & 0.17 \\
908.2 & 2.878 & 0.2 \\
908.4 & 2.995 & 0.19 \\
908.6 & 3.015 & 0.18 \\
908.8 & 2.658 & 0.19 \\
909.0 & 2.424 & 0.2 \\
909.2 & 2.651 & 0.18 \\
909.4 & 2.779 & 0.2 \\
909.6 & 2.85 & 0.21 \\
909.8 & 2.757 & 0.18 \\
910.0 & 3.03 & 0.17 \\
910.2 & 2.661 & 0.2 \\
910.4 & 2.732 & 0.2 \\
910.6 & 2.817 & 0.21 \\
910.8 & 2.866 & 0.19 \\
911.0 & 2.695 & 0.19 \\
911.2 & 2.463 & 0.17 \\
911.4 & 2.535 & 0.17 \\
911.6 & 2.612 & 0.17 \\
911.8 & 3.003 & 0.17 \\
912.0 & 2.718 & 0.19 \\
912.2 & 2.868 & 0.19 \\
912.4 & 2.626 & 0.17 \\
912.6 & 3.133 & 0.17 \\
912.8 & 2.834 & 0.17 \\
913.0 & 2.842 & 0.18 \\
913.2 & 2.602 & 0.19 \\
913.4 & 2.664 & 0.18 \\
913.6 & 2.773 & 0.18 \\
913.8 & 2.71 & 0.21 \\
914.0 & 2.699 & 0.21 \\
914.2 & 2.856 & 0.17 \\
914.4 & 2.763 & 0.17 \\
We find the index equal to 1.03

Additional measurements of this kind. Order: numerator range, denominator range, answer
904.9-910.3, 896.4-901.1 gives 1.03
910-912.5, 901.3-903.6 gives 0.95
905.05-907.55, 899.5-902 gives 1.08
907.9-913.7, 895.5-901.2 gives 1.01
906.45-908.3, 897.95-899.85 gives 1.04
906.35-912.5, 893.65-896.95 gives 1.03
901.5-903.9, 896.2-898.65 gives 1.01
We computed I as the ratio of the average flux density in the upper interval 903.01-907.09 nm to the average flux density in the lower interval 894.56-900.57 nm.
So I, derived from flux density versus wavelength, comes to 1.0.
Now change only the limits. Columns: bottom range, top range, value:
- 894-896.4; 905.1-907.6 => 1.07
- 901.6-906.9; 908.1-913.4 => 0.95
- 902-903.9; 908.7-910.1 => 0.95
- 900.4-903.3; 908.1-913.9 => 0.96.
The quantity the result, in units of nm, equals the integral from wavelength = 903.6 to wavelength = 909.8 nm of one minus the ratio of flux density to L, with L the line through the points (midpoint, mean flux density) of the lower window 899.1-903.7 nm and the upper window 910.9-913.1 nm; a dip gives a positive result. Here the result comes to -0.14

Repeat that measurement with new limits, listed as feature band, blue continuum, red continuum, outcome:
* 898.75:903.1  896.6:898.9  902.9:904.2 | 0.06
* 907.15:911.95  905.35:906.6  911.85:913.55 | 0.16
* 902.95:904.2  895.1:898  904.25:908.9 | 0.01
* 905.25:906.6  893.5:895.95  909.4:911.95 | -0.11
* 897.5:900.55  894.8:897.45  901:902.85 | 0.01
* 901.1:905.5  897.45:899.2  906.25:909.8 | -0.05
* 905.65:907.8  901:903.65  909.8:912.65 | -0.10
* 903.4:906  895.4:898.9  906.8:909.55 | -0.04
